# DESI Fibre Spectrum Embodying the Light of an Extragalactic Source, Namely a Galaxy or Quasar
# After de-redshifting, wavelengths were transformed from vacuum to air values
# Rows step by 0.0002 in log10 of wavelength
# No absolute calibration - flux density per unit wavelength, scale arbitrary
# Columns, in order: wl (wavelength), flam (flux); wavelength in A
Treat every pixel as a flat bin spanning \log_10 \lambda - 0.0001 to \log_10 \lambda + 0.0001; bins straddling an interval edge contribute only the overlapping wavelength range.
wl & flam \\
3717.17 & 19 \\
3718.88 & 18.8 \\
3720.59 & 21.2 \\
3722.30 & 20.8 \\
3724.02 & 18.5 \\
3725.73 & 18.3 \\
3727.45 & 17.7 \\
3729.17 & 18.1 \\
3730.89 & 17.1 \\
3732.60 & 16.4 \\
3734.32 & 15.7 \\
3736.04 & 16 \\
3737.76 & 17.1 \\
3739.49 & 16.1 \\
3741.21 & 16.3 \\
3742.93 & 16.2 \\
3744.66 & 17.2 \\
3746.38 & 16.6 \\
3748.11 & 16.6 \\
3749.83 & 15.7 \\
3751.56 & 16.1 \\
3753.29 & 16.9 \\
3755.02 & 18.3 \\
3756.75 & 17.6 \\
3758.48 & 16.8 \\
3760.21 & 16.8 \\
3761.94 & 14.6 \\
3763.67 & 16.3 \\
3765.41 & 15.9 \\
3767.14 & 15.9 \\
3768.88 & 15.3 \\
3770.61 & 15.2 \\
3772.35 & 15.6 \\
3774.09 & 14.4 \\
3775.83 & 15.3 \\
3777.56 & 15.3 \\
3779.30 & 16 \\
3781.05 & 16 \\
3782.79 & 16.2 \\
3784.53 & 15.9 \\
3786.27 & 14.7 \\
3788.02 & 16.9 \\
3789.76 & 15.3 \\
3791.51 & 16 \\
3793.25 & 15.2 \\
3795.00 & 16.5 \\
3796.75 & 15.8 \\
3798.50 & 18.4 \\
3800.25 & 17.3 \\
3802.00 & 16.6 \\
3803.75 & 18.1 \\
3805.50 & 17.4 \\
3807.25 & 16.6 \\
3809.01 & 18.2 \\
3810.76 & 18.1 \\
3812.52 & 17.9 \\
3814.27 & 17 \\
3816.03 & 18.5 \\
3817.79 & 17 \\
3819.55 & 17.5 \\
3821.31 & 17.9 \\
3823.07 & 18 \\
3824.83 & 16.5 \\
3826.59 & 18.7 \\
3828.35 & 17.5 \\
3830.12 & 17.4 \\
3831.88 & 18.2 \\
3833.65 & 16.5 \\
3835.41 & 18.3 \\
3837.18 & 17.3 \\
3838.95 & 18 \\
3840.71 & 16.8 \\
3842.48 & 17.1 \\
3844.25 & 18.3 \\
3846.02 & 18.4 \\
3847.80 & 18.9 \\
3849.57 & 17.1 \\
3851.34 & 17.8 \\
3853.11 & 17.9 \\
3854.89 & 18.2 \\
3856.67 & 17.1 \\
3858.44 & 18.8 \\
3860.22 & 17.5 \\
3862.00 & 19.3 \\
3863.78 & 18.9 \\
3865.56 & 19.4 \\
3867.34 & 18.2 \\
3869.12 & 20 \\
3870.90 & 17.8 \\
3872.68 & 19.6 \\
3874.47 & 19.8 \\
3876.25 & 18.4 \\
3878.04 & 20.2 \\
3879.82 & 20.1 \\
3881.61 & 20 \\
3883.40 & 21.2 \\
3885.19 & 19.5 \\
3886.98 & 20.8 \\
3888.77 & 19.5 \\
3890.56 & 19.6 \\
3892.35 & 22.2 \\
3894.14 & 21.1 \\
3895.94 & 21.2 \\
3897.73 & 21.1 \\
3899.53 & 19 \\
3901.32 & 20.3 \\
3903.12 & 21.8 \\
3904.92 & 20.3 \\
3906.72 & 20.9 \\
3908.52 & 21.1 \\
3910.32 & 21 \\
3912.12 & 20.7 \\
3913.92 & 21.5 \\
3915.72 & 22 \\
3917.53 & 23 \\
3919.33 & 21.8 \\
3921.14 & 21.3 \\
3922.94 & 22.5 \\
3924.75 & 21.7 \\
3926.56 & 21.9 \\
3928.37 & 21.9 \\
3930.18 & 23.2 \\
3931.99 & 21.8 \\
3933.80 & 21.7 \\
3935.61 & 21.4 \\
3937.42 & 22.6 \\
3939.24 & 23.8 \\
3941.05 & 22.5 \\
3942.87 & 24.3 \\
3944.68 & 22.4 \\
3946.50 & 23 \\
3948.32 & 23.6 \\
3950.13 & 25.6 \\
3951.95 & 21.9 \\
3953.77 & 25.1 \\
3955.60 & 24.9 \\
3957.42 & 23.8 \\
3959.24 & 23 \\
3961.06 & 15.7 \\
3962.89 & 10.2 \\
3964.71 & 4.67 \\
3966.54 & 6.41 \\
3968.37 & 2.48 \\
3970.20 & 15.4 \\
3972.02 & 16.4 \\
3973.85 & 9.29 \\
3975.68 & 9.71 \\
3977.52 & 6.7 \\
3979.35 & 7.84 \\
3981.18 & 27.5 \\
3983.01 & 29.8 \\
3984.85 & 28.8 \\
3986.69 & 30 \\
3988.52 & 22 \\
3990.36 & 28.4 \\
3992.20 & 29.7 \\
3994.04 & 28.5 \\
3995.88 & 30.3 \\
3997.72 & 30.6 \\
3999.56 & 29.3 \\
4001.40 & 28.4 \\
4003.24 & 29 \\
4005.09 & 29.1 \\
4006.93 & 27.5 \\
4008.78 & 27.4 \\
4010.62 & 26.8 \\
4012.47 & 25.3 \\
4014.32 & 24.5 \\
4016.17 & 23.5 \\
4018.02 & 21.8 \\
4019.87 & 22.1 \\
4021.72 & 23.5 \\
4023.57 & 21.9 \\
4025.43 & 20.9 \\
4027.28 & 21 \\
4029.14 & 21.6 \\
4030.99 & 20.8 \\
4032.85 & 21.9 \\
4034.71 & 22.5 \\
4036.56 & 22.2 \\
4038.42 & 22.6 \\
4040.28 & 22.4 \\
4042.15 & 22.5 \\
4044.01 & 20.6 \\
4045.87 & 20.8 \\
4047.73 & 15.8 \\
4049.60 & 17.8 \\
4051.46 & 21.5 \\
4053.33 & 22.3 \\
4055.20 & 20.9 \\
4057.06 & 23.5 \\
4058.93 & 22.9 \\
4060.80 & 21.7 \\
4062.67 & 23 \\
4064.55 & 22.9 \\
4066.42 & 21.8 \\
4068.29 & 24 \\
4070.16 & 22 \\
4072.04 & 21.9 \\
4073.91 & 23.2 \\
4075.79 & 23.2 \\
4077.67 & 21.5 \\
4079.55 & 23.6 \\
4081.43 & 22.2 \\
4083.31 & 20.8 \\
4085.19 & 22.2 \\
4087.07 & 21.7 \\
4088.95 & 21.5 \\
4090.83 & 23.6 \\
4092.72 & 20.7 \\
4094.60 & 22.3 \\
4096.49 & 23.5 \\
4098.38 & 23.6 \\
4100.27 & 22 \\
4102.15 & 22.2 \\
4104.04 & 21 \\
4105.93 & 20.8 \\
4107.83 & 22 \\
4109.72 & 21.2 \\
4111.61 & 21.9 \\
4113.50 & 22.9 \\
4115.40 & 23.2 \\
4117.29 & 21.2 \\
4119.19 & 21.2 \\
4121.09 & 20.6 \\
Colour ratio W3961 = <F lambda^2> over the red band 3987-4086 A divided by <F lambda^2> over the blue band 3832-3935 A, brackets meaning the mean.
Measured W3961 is 1.28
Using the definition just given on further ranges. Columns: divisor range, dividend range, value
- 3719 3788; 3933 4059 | 1.49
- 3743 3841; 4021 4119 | 1.51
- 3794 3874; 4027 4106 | 1.38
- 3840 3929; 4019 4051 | 1.15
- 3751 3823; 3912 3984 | 1.27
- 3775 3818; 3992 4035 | 1.70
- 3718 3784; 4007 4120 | 1.56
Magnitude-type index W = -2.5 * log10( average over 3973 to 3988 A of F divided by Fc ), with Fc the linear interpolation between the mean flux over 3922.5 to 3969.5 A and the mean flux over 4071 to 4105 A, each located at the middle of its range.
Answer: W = 0.10 mag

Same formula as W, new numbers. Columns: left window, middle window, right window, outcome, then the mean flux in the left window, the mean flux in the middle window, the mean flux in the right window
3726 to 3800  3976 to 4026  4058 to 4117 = -0.21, 16.3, 25.1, 22.3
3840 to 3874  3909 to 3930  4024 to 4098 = -0.13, 18.3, 21.8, 21.9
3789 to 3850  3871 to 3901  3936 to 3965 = -0.04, 17.4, 20.1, 21.4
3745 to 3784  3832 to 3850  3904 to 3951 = 0.07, 16.1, 17.7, 22.2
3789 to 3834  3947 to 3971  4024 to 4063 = 0.15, 17.2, 17.2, 21.4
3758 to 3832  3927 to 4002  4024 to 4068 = -0.06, 16.6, 21.1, 21.5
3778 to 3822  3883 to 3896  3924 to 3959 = 0.01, 16.8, 20.6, 23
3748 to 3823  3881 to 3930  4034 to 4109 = -0.13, 16.5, 21.1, 21.9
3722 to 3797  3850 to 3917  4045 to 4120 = -0.08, 16.4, 19.8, 21.9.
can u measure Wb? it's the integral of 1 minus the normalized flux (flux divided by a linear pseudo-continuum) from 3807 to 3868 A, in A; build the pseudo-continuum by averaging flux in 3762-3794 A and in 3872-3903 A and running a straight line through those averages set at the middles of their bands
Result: 0.8 A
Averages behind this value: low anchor 15.6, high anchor 20.3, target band 17.9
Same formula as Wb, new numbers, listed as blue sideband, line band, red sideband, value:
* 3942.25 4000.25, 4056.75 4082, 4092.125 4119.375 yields -1.2 A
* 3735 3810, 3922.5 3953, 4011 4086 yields -4.6 A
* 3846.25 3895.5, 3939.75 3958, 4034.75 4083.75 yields -3.0 A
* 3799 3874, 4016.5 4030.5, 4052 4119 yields -0.5 A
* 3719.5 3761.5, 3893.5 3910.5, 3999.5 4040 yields 0.4 A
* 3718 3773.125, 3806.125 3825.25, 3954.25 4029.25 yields 0.7 A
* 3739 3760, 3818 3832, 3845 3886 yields 0.4 A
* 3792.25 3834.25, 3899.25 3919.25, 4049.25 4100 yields -2.1 A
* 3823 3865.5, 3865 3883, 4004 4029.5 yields -0.4 A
